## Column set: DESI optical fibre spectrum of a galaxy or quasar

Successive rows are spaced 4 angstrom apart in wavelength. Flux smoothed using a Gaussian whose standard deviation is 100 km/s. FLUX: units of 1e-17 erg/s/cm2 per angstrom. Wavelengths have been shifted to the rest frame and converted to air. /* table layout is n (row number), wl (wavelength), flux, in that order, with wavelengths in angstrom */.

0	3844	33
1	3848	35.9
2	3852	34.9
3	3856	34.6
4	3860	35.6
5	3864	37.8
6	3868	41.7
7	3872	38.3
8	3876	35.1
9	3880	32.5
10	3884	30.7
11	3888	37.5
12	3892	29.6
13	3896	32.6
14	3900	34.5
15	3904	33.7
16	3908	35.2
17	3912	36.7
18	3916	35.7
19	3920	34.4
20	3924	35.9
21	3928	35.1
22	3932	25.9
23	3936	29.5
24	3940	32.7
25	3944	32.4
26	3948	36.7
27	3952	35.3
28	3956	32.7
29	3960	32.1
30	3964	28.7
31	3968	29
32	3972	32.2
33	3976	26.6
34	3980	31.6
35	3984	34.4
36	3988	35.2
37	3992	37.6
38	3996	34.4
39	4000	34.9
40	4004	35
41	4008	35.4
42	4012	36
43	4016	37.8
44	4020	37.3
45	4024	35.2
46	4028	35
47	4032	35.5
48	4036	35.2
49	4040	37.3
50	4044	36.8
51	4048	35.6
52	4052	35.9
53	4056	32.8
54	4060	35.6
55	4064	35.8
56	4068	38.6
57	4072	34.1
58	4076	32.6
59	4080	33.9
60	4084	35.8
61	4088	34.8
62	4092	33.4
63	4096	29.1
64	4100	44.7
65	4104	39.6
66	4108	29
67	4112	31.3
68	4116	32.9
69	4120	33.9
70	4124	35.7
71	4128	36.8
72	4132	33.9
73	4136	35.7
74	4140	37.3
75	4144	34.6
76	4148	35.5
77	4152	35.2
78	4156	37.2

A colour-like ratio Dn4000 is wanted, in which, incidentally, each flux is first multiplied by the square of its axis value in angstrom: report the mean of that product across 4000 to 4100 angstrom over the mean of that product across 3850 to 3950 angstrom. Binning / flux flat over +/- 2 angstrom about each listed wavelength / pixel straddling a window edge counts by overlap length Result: 1.11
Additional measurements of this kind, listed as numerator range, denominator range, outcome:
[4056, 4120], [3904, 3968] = 1.13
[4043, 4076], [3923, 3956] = 1.15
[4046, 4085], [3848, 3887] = 1.08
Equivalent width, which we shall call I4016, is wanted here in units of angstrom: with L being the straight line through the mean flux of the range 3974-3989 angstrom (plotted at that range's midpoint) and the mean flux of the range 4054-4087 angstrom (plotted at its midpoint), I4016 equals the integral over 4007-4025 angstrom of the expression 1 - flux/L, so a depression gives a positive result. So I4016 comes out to -1.9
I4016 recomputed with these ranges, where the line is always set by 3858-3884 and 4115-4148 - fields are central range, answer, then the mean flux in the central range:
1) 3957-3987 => 4.20 angstrom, 30.9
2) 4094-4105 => -0.72 angstrom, 37.6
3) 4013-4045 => -0.53 angstrom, 36.2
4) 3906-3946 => 3.06 angstrom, 33.4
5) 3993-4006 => 0.29 angstrom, 35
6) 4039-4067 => -0.15 angstrom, 35.7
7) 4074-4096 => 1.09 angstrom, 33.6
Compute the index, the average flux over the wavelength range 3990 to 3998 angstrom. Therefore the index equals 36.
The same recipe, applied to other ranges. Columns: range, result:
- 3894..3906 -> 33.6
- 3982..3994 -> 35.7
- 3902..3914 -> 35.2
